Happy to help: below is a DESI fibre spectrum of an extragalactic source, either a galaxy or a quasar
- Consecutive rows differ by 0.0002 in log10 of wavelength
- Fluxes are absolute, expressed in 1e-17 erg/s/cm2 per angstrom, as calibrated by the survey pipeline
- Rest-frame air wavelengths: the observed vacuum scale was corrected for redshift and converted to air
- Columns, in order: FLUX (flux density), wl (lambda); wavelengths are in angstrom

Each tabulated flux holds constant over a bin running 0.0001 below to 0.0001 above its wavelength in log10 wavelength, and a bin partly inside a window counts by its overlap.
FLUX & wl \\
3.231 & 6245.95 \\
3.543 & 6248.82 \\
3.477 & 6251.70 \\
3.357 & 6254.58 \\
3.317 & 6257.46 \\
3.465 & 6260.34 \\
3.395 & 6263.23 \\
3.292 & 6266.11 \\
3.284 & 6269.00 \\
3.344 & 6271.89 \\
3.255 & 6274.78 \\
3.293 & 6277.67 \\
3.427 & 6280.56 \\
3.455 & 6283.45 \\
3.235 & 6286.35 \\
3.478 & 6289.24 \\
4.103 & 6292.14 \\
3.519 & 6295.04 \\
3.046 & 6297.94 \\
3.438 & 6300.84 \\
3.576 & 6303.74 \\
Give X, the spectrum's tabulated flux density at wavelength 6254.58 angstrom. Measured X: 3.357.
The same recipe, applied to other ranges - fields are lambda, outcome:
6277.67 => 3.293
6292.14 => 4.103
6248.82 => 3.543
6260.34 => 3.465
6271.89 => 3.344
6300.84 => 3.438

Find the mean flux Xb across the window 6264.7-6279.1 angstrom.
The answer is 3.29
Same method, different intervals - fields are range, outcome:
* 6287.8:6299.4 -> 3.54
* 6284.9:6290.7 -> 3.36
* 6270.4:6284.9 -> 3.35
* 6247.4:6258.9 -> 3.42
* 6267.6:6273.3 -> 3.31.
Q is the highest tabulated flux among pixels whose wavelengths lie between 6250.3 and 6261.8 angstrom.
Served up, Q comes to 3.477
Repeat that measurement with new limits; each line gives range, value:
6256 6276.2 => 3.465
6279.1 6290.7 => 3.478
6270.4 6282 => 3.427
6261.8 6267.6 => 3.395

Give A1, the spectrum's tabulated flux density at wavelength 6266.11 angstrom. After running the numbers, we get 3.292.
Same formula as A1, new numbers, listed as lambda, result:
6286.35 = 3.235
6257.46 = 3.317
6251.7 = 3.477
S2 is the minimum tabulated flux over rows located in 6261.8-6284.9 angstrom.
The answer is 3.255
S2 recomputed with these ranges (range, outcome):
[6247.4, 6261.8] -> 3.317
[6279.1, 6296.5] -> 3.235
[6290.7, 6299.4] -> 3.046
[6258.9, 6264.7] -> 3.395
